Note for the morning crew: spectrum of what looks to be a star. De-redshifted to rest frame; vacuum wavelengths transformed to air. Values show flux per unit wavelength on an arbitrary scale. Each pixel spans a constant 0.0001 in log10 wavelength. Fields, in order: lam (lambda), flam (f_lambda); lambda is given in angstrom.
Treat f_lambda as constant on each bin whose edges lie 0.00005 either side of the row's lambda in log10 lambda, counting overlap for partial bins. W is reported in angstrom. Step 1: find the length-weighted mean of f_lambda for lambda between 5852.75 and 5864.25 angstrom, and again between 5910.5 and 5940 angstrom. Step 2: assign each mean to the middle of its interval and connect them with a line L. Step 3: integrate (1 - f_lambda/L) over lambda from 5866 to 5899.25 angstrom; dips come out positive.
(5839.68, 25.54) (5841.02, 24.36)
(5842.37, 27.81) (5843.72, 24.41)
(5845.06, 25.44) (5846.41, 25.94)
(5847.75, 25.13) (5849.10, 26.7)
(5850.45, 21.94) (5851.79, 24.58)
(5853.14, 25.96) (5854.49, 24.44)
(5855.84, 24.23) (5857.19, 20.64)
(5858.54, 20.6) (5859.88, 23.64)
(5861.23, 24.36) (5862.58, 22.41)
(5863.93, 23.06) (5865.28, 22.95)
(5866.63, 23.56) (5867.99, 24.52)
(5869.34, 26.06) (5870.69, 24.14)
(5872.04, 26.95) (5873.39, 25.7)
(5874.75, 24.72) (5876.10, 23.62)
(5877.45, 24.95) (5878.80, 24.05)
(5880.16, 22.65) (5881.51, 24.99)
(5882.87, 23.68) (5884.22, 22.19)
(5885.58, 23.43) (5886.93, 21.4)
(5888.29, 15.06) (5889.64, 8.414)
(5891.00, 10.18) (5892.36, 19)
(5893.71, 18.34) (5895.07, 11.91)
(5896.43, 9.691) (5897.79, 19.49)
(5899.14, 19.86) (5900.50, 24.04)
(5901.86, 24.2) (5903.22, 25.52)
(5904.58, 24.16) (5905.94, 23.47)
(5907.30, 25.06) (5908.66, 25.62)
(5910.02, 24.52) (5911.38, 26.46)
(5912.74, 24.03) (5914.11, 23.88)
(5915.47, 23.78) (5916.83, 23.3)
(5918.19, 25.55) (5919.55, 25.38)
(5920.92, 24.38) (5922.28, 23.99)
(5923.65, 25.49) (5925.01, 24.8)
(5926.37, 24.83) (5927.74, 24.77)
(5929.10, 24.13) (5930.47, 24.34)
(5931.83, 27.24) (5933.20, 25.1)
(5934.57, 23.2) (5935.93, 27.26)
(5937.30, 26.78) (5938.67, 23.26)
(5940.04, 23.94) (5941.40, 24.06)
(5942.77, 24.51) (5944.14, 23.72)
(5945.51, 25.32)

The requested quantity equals 4.2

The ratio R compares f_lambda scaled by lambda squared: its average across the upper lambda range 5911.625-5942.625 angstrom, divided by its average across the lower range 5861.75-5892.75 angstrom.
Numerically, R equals 1.1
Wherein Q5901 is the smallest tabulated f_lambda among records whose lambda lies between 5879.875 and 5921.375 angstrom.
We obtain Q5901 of 8.414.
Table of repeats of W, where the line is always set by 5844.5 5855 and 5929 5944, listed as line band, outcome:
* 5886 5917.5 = 5.6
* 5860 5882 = 0.6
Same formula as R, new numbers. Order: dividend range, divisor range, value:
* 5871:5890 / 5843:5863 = 0.95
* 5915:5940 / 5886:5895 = 1.63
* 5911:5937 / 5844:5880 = 1.05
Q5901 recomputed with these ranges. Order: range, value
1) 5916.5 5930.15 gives 23.3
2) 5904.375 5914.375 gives 23.47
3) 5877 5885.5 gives 22.19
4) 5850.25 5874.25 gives 20.6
